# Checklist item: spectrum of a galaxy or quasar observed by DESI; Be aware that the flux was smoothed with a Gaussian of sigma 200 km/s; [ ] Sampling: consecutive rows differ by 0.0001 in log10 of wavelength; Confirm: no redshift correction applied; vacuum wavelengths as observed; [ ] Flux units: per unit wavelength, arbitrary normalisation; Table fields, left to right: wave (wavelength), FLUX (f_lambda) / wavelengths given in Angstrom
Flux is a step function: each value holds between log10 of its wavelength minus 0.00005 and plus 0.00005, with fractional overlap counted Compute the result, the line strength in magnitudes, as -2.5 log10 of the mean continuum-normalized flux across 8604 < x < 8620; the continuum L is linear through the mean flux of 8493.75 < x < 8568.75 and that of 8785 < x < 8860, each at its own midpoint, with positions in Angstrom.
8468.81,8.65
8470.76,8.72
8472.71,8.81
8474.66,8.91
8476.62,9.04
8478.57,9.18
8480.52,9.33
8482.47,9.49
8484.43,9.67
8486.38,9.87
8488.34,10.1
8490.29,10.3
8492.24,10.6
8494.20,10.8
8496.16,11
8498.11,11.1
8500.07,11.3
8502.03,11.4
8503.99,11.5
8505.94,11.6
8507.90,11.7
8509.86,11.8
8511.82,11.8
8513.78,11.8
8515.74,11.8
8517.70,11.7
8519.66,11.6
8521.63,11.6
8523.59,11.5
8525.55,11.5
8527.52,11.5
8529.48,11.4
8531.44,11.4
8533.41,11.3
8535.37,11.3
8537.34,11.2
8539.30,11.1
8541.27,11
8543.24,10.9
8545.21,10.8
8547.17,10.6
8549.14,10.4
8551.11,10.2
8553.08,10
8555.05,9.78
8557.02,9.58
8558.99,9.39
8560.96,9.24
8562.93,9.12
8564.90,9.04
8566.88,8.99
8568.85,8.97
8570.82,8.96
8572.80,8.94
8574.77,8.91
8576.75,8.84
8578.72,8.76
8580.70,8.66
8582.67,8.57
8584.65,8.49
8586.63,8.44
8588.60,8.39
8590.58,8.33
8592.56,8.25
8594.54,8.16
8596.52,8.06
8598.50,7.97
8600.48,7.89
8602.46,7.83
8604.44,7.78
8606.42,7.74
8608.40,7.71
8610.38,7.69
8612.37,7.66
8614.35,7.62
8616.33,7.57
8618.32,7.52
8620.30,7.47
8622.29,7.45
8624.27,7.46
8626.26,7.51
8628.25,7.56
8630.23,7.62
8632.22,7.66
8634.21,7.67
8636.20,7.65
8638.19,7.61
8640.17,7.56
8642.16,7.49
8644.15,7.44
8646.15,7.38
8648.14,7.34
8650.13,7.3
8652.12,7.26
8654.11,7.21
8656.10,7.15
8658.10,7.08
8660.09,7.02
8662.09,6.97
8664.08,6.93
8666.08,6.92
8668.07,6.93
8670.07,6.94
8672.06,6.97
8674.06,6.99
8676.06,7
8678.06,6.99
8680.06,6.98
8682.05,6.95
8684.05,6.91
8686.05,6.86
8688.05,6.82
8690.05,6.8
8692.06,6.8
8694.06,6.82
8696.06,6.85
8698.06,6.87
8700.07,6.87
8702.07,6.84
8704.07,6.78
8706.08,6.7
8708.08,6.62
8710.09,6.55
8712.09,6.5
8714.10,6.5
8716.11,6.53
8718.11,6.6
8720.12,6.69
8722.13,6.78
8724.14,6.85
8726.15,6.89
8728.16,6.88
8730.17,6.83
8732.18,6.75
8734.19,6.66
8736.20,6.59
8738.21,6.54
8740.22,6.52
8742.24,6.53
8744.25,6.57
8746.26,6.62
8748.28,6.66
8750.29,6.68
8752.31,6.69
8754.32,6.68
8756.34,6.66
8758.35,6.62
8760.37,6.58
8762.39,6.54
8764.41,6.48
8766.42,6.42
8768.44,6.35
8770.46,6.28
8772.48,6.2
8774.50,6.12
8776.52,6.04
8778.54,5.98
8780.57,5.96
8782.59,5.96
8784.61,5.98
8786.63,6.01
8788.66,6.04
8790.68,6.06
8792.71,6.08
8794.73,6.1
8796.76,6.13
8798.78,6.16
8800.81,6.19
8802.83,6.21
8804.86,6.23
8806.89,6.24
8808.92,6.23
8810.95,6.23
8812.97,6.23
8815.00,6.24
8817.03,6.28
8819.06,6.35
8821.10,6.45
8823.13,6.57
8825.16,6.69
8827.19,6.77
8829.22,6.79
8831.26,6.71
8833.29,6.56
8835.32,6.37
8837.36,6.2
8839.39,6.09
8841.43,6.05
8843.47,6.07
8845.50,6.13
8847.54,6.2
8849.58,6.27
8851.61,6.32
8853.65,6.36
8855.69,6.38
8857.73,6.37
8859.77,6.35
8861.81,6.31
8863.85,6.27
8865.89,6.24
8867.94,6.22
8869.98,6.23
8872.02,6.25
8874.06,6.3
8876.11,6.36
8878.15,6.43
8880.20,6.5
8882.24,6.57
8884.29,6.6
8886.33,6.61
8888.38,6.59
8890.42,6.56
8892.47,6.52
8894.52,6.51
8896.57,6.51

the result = 0.25 mag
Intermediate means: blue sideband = 10.9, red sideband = 6.29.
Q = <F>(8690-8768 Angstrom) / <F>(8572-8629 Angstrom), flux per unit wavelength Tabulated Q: 0.83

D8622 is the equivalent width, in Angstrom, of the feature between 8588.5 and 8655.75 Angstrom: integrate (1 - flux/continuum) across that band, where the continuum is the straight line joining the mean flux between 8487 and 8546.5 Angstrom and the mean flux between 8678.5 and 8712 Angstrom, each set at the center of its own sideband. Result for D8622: 7.6 Angstrom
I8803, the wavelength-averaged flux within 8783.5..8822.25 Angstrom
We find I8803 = 6.18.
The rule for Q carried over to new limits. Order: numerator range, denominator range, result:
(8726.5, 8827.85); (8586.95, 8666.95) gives 0.84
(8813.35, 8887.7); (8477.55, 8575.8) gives 0.60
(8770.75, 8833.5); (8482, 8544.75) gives 0.56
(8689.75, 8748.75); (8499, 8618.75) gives 0.69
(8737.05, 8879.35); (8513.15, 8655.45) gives 0.70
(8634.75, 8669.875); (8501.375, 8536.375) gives 0.63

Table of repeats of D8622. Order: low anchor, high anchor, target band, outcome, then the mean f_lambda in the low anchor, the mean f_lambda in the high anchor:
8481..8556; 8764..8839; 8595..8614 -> 3.5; 11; 6.27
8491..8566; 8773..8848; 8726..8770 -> 4.0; 10.9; 6.24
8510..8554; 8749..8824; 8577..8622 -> 8.5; 11.2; 6.28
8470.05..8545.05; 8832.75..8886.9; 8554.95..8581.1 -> 2.5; 10.8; 6.31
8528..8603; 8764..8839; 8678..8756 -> 7.1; 9.47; 6.27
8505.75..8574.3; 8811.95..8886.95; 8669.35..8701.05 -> 6.4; 10.6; 6.37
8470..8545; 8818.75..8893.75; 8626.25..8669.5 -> 8.2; 10.8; 6.4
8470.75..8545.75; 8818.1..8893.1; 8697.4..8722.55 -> 4.8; 10.8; 6.39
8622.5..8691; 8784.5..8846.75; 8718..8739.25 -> 0.2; 7.21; 6.28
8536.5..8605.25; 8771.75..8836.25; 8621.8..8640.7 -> 1.9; 9.18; 6.26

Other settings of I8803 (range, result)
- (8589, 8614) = 7.92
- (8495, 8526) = 11.5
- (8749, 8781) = 6.4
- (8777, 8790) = 5.99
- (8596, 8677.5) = 7.42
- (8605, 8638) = 7.6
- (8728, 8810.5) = 6.36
